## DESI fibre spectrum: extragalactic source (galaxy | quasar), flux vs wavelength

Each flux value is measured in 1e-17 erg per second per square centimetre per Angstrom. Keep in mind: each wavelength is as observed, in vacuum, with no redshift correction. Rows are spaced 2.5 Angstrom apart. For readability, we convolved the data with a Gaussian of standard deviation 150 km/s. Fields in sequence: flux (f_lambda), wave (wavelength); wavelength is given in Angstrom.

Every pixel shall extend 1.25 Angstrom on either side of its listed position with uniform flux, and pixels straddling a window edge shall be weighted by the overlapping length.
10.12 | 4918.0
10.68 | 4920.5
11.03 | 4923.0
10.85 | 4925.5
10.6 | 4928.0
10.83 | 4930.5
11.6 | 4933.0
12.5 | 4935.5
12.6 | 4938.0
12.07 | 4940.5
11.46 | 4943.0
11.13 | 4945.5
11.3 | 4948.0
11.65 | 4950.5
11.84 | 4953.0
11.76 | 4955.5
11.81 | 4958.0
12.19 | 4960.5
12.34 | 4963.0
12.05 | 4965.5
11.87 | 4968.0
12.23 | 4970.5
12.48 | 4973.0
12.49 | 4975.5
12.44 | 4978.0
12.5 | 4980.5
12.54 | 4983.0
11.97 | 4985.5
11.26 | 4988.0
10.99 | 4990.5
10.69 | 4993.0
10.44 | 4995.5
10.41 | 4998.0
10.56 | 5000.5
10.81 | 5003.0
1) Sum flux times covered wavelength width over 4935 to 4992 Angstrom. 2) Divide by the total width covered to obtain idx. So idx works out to 12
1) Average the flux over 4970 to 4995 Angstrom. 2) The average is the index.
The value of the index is 11.9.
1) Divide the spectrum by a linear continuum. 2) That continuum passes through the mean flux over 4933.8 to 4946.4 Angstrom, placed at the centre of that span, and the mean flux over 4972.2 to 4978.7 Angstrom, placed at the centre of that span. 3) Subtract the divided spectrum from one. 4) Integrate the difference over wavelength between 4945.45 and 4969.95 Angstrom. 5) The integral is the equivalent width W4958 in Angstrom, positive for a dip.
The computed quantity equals 0.76 Angstrom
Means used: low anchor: 12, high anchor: 12.5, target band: 11.8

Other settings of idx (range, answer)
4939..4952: 11.5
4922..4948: 11.5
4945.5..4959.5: 11.6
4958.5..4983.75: 12.3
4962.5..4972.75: 12.1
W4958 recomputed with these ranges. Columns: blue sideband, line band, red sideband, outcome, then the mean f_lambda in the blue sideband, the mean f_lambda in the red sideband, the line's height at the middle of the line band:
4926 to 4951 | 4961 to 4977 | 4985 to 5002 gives -1.5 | 11.6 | 10.9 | 11.2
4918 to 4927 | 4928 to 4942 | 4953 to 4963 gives -0.8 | 10.7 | 12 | 11.2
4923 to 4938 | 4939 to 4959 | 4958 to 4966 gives 0.3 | 11.4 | 12.1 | 11.8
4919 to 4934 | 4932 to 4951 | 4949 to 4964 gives -0.7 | 10.9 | 11.9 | 11.4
